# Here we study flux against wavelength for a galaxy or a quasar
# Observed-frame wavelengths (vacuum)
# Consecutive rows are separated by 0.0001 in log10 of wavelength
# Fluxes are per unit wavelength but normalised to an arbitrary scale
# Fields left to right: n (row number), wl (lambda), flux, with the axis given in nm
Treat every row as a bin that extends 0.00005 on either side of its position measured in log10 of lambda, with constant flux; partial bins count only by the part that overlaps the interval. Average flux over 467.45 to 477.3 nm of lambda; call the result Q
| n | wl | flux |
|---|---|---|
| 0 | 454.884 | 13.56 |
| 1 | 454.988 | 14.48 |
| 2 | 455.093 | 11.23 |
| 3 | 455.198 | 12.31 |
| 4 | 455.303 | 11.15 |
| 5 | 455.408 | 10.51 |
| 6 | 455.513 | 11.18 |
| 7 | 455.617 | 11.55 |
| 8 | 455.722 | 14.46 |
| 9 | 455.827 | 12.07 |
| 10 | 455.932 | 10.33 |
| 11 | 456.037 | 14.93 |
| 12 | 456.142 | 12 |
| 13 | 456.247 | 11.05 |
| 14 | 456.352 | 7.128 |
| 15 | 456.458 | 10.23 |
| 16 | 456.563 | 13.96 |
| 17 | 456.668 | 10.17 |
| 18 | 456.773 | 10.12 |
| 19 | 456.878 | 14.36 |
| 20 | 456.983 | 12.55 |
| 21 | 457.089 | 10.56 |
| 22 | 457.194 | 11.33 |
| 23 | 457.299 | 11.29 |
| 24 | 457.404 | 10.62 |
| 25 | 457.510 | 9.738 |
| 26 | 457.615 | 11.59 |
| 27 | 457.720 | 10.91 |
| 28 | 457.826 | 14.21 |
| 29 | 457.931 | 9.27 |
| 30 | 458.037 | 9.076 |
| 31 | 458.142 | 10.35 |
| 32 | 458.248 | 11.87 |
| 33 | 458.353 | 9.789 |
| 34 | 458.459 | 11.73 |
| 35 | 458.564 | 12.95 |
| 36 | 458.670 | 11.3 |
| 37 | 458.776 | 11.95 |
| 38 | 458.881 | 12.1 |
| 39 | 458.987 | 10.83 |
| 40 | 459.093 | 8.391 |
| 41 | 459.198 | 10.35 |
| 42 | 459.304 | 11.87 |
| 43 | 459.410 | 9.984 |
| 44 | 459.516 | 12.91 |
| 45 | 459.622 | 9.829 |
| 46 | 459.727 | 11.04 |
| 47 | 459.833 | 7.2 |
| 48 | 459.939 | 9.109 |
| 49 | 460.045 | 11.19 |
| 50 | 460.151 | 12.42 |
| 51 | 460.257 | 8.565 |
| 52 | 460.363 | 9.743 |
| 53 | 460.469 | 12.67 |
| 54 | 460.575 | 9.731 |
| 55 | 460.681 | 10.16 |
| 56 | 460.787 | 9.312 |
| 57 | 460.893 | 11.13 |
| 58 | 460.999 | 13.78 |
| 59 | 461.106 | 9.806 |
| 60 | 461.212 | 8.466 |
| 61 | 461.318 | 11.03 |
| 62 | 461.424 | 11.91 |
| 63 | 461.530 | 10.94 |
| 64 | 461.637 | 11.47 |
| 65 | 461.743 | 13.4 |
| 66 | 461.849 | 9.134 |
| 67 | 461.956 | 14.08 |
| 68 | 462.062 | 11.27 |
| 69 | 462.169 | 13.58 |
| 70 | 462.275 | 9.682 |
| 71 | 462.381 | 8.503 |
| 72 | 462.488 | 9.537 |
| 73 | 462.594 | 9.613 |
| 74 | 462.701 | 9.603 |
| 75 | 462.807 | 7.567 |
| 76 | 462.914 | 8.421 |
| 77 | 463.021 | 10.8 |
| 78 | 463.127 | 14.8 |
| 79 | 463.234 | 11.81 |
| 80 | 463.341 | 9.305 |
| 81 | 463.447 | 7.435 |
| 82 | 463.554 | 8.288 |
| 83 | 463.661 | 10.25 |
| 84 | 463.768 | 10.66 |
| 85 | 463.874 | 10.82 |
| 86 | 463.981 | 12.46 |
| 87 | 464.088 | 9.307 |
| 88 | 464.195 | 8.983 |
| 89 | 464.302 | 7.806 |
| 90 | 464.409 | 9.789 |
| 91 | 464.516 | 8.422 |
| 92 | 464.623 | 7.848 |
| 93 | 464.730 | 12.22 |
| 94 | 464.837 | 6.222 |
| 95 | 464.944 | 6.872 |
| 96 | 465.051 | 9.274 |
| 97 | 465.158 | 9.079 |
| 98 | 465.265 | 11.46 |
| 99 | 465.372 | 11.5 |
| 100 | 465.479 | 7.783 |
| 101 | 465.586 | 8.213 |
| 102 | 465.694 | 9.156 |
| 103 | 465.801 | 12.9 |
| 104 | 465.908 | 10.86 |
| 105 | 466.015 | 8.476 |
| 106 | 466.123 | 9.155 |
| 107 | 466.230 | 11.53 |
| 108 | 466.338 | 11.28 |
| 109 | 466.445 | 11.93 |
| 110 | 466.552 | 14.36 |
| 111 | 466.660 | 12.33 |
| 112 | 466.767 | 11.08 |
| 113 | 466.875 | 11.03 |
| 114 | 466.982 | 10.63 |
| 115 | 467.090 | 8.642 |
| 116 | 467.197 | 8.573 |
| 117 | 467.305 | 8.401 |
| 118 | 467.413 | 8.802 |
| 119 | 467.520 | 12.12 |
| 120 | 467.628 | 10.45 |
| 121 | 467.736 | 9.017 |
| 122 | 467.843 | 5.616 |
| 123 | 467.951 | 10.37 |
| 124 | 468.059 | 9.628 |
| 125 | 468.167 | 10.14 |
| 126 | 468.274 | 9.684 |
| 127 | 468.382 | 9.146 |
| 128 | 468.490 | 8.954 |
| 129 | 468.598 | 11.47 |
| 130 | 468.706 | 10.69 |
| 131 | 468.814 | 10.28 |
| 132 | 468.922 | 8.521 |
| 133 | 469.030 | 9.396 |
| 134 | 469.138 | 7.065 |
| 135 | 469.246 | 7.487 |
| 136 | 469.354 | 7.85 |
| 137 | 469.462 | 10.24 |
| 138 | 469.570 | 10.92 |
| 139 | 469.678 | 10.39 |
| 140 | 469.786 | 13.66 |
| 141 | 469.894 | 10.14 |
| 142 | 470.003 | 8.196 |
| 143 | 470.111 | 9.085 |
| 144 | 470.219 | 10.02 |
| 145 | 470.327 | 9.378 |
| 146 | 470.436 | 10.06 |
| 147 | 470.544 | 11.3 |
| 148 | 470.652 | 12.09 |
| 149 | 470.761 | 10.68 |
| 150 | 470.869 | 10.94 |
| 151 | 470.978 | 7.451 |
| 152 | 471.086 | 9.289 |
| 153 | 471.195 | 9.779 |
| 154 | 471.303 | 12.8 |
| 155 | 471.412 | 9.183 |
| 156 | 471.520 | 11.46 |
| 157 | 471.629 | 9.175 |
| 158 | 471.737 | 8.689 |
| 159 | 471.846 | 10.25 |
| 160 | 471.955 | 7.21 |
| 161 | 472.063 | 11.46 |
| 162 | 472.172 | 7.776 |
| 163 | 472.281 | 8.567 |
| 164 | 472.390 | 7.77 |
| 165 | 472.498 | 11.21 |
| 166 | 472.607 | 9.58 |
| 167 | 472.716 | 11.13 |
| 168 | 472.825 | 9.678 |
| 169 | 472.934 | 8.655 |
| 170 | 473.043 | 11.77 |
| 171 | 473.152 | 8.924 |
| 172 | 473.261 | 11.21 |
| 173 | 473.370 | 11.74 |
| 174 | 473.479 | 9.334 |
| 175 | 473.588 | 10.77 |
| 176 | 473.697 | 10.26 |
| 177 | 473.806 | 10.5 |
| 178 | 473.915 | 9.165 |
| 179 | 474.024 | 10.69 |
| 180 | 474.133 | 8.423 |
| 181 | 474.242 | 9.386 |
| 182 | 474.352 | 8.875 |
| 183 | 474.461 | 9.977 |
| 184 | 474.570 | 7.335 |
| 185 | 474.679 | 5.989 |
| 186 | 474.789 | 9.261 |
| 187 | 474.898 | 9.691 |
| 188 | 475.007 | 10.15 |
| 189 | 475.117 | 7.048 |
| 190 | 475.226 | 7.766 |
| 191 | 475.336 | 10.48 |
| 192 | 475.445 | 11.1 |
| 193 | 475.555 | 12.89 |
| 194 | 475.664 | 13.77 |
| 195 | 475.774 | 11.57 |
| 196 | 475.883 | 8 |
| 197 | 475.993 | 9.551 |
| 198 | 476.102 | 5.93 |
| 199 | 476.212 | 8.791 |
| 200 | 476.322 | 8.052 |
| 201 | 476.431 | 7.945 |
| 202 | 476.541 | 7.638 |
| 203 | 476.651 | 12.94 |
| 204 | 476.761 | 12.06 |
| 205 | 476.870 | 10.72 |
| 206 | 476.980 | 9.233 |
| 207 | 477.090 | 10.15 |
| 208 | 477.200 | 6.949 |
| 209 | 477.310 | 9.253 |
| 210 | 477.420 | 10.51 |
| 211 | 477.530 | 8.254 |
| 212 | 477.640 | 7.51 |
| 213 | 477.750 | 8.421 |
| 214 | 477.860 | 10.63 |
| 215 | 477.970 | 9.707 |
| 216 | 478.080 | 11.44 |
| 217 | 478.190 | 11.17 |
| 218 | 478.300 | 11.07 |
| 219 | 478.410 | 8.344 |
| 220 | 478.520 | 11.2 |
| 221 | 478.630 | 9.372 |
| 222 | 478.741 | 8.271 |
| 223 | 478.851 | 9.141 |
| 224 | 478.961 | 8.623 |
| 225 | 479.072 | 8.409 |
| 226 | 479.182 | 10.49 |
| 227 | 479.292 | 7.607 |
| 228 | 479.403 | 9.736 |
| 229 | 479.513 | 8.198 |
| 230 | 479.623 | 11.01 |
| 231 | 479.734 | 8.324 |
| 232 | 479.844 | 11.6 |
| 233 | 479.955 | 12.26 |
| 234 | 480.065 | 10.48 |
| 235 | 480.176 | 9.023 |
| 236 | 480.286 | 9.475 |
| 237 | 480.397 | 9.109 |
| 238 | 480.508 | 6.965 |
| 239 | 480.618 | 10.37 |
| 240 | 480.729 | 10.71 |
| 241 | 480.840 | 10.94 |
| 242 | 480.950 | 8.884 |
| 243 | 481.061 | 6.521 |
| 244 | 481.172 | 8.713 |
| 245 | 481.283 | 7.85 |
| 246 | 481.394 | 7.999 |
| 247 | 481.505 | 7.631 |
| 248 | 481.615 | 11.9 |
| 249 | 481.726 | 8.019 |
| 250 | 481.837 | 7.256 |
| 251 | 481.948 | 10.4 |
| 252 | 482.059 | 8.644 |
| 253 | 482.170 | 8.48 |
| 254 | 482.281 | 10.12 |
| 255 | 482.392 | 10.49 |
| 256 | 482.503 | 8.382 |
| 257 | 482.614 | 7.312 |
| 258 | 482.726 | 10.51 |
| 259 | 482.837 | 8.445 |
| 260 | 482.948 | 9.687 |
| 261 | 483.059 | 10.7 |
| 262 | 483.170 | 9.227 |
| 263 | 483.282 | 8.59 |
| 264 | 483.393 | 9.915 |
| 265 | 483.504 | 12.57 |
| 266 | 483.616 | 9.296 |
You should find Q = 9.69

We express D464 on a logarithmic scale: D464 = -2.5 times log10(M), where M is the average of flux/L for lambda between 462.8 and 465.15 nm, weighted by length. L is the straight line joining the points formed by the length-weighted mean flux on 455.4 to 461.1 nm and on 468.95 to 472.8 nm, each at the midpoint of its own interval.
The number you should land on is 0.10 mag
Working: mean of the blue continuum 11.1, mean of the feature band 9.54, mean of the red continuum 9.75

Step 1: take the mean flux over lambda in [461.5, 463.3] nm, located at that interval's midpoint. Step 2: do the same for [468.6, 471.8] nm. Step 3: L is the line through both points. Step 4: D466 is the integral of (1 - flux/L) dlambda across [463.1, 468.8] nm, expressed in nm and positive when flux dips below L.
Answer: 0.258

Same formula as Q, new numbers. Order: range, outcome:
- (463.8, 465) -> 9.19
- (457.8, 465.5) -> 10.4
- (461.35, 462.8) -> 10.9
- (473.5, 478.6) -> 9.58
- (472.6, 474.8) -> 9.66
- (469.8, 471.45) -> 10.1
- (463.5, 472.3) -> 9.81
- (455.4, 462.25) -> 11.1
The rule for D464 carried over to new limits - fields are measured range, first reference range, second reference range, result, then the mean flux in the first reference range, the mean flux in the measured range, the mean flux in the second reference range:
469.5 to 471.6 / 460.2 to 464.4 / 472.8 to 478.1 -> -0.05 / 10.4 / 10.3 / 9.58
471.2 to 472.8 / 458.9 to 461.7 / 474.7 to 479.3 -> 0.01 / 10.6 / 9.73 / 9.54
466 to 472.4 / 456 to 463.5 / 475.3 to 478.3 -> 0.04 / 10.8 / 9.89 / 9.82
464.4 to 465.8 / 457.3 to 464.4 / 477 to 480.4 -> 0.13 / 10.6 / 9.19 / 9.54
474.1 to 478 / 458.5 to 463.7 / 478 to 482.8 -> 0.03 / 10.6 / 9.33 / 9.36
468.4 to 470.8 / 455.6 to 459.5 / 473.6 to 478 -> 0.02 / 11.3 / 9.89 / 9.43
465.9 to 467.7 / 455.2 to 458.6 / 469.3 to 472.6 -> -0.02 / 11.4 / 10.5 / 9.9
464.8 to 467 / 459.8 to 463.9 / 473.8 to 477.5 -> -0.01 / 10.5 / 10.3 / 9.44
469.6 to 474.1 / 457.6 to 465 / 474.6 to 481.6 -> -0.03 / 10.4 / 10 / 9.42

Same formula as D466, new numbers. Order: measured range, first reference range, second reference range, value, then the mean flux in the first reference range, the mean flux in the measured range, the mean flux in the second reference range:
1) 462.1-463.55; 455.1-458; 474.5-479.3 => 0.11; 11.4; 10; 9.44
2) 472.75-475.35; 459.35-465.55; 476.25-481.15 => 0.06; 10.2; 9.46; 9.51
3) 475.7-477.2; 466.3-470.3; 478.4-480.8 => 0.04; 9.93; 9.39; 9.52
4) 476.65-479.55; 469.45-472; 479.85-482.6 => -0.02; 10.1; 9.55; 9.21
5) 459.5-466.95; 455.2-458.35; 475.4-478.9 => 0.35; 11.3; 10.3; 9.73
